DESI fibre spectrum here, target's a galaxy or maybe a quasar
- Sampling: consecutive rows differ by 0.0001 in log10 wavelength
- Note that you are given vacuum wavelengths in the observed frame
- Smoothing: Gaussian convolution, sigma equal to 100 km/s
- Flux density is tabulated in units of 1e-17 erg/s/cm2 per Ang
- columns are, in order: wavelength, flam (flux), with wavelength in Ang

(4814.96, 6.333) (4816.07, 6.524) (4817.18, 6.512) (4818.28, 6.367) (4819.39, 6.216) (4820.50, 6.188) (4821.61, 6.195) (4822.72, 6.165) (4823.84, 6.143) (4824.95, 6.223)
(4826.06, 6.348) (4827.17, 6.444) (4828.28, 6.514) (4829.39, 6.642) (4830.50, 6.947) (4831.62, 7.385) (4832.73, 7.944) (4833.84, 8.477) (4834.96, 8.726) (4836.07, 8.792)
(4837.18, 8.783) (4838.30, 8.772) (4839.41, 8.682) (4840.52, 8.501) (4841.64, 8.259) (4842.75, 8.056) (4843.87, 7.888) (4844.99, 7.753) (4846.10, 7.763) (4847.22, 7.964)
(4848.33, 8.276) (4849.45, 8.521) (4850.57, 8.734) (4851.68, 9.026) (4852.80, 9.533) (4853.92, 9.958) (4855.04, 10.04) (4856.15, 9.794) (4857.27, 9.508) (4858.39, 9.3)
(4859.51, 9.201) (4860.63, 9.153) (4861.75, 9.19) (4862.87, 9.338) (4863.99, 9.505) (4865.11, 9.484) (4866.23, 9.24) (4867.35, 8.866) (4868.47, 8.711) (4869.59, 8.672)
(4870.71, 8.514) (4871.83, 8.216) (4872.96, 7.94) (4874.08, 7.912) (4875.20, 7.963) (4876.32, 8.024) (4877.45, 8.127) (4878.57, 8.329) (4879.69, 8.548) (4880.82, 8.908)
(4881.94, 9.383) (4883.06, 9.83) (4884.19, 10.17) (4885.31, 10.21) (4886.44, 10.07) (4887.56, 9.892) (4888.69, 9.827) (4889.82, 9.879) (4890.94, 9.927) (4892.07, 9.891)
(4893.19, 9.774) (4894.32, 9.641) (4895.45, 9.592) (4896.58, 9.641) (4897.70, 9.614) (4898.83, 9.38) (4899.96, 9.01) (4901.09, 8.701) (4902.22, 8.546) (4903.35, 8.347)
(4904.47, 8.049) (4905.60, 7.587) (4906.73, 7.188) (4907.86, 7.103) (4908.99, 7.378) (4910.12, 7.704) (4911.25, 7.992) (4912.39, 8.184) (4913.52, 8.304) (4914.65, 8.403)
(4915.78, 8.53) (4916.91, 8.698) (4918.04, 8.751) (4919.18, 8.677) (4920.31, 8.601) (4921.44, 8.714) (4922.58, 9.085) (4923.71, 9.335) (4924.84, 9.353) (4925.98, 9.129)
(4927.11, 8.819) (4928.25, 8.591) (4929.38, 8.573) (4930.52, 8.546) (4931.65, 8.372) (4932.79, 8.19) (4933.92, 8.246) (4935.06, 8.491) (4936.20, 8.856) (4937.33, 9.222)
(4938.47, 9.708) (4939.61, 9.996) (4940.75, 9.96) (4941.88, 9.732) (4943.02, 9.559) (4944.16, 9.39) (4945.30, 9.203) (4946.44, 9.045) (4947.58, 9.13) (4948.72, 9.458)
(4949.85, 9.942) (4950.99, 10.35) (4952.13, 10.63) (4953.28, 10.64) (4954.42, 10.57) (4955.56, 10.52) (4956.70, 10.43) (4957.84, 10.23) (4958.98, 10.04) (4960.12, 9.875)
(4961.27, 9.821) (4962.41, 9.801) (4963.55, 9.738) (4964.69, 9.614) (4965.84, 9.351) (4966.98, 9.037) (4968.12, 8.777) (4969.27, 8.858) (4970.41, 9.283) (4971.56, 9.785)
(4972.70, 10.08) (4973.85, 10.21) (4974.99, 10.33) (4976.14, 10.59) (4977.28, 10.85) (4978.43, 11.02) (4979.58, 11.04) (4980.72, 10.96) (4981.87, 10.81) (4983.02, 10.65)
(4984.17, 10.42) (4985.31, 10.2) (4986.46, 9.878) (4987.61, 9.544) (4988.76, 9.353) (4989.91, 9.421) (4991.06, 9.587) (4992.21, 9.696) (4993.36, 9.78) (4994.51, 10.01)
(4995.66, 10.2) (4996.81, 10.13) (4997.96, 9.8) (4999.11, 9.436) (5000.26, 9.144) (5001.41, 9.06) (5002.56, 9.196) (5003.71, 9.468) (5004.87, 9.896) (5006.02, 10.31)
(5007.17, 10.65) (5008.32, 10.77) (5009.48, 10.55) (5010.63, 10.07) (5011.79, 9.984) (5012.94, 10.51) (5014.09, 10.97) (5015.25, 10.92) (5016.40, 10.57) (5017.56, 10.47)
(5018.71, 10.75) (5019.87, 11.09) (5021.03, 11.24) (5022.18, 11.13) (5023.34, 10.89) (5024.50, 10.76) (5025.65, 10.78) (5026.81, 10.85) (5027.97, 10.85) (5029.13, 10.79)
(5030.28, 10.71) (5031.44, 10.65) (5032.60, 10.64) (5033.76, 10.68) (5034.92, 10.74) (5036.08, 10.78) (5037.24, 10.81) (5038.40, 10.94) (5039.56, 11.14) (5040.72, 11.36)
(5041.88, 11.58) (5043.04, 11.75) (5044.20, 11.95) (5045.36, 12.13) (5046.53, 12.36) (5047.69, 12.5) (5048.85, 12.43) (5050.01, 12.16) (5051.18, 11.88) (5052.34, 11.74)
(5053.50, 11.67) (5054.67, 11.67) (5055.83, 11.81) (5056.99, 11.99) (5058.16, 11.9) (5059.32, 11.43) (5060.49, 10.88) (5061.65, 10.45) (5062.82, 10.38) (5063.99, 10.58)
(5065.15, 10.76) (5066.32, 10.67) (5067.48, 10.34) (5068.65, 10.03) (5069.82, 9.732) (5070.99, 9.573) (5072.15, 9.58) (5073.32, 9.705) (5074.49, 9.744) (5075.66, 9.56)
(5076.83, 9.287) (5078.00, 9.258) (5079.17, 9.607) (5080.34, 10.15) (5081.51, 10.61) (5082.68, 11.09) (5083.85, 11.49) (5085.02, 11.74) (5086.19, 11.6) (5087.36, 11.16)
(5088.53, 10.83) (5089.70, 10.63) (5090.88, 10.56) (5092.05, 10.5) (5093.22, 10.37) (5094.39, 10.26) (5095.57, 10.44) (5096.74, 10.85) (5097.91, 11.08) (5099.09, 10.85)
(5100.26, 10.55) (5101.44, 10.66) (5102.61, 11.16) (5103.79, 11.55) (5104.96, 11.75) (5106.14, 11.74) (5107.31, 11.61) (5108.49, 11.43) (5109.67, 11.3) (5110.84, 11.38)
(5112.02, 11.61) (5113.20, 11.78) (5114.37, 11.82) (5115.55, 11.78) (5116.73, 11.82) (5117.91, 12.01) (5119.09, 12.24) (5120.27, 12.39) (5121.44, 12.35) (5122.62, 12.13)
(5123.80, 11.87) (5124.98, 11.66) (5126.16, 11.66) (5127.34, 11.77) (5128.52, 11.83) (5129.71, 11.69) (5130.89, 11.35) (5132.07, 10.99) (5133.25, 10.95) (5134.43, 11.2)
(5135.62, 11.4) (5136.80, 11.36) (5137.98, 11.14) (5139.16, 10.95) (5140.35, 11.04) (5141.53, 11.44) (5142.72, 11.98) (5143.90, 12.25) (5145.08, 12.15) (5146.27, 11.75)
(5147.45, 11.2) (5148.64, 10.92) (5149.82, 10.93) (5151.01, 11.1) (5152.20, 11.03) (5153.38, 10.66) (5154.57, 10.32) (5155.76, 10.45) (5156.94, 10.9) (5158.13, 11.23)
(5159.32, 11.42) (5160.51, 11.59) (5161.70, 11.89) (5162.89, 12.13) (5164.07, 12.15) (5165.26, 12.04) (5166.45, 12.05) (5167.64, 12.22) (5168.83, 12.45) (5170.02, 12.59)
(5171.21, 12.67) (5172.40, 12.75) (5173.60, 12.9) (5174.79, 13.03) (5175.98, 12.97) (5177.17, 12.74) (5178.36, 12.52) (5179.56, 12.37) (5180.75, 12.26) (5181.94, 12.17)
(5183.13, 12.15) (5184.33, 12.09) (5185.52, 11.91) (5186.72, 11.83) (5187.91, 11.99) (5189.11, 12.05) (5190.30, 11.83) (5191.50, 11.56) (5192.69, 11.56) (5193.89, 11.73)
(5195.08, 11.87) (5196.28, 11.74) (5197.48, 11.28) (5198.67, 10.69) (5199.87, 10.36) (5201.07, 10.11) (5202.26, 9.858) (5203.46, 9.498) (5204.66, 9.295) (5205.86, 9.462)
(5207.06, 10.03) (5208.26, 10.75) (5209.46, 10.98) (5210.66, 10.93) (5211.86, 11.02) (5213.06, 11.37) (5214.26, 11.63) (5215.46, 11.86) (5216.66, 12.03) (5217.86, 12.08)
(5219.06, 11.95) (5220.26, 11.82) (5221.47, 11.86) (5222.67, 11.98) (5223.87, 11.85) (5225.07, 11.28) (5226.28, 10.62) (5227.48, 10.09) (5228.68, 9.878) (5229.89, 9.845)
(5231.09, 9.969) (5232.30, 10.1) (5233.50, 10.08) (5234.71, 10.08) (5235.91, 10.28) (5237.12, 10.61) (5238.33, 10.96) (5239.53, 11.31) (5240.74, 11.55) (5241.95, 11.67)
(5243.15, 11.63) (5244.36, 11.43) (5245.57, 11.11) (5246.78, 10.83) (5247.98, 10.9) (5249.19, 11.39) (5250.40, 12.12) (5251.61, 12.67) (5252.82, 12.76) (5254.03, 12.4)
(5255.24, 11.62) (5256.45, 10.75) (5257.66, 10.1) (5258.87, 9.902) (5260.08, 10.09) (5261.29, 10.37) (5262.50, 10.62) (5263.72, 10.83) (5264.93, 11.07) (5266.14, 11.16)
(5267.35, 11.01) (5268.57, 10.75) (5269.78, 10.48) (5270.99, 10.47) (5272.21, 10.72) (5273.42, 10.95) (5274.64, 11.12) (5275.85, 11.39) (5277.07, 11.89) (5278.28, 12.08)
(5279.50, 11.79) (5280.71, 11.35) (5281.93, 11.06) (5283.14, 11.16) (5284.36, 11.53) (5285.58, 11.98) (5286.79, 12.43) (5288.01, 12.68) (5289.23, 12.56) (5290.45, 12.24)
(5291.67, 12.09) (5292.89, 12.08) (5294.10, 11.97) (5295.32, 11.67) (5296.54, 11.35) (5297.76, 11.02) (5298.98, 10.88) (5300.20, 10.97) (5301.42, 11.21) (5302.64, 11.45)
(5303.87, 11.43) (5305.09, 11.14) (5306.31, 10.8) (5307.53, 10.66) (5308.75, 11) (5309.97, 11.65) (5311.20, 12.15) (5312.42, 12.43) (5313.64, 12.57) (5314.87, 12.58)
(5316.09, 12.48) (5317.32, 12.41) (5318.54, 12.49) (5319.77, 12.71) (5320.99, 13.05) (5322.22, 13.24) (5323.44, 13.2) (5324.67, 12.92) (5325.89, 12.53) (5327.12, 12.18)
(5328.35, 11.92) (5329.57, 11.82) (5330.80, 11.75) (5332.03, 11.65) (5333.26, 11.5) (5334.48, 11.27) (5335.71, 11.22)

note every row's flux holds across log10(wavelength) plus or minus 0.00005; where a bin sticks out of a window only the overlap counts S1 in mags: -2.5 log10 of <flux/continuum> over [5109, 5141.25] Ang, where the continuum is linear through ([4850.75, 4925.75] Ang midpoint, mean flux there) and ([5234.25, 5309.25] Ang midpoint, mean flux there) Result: -0.12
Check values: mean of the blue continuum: 8.94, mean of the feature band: 11.6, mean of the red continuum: 11.3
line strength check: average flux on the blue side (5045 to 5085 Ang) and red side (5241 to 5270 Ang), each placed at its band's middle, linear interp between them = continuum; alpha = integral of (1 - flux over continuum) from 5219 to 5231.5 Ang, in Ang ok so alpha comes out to 0.1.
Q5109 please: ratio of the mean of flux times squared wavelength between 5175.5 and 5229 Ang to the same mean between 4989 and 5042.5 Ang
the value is 1.17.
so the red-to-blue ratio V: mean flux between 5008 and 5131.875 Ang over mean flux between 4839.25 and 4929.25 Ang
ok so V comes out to 1.3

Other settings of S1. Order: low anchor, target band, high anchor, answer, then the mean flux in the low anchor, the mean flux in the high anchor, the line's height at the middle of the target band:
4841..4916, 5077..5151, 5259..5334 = -0.09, 8.84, 11.6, 10.4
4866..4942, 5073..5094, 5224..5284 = -0.05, 8.84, 11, 9.94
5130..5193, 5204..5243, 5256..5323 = 0.07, 11.7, 11.5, 11.6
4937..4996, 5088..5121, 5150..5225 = -0.03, 9.93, 11.6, 11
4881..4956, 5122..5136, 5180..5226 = -0.08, 9.12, 11.3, 10.8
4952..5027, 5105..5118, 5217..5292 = -0.10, 10.2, 11.2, 10.6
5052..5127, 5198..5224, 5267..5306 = 0.03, 11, 11.5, 11.3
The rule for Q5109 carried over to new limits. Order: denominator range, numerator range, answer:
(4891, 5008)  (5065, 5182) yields 1.29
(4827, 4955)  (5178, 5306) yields 1.46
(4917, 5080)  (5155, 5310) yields 1.22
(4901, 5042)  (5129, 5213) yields 1.27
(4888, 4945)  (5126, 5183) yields 1.46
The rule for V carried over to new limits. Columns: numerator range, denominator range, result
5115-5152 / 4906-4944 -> 1.34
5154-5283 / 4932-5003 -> 1.16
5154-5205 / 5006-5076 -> 1.07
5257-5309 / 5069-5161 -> 1.01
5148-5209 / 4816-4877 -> 1.42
